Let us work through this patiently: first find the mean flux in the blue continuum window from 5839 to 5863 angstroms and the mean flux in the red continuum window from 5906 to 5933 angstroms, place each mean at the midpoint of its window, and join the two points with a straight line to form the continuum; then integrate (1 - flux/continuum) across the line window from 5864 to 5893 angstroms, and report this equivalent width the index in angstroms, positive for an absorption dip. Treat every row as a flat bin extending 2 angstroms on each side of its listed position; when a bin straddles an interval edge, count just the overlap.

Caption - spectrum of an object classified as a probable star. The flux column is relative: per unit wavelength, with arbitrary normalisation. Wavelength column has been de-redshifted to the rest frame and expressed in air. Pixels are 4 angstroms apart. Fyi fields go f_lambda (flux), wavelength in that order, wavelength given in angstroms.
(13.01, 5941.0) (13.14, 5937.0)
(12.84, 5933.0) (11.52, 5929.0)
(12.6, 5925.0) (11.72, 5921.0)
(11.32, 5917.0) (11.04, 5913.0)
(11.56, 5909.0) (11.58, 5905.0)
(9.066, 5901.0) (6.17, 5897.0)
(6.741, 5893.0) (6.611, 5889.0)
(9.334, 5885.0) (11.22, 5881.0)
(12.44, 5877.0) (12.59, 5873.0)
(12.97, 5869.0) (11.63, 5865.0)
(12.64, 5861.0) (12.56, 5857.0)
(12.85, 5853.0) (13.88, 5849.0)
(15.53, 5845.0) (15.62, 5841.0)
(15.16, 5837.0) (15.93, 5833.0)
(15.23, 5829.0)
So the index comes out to 5.29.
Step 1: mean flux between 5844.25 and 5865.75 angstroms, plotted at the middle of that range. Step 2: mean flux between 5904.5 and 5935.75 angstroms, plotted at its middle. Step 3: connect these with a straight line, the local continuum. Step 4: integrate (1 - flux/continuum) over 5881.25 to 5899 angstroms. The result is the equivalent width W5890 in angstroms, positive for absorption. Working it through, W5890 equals 6.9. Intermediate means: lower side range 13.1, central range 7.61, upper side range 11.8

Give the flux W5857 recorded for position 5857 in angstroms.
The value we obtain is 12.56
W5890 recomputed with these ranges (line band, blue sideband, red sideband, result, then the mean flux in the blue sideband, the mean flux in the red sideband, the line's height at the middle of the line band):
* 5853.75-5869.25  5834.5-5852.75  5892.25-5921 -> 1.18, 14.9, 9.91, 13.5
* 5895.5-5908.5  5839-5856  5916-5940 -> 3.59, 14.4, 12.3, 12.9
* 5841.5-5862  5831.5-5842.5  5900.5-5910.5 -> 1.26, 15.6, 10.9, 14.6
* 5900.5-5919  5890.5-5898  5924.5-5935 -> -4.35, 6.5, 12.3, 9.03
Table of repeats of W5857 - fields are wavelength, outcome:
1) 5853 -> 12.85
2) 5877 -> 12.44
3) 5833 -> 15.93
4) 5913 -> 11.04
